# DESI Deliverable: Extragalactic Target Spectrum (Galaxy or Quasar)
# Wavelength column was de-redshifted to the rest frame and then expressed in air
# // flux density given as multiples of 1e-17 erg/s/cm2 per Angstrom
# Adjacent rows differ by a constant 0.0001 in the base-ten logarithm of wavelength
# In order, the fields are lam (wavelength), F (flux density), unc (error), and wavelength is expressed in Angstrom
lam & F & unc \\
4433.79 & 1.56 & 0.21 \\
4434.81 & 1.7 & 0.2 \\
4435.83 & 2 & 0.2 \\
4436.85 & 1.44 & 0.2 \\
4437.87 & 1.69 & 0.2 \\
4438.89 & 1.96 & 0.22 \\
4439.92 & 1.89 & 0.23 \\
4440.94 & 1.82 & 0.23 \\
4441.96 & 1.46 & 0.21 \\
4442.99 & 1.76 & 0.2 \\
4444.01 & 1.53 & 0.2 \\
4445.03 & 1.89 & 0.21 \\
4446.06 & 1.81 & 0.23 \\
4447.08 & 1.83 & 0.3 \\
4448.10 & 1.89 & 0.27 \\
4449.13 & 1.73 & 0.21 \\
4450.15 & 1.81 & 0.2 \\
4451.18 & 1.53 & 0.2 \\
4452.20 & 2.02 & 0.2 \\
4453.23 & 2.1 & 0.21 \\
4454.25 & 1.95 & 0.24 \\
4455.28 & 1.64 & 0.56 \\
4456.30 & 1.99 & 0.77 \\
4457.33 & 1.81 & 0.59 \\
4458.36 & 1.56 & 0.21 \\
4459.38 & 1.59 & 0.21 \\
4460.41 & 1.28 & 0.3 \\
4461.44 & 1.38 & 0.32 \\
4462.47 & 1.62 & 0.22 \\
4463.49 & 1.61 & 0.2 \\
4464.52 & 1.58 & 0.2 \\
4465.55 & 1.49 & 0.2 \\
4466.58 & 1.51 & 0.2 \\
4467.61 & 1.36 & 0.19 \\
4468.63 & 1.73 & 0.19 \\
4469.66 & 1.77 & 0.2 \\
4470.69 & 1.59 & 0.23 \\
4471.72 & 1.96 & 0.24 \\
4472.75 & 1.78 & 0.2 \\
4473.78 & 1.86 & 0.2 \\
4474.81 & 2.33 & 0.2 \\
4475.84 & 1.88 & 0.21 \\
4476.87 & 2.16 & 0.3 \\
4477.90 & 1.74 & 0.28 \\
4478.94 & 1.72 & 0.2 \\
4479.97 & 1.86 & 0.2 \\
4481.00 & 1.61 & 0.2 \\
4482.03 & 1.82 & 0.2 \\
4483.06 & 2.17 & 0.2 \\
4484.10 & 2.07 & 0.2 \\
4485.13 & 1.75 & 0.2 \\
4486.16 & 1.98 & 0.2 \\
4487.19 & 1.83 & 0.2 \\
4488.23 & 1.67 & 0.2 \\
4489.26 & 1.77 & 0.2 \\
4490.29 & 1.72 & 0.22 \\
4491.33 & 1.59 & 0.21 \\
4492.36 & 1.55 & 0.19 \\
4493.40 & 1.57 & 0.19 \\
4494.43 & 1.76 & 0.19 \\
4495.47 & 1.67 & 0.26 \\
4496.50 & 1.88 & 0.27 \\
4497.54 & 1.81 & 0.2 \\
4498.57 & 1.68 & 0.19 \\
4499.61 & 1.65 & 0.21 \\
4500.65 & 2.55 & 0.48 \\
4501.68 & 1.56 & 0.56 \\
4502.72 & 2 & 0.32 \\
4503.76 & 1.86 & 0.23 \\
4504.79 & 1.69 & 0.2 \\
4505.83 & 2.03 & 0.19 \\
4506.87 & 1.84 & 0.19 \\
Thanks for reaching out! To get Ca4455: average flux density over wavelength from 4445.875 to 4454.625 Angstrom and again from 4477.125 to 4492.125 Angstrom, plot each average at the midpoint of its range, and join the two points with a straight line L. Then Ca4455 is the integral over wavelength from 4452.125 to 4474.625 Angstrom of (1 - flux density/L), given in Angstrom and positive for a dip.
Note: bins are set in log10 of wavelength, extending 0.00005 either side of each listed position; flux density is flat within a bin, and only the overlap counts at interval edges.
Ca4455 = 1.8 Angstrom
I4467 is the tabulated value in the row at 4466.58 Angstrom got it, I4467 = 1.51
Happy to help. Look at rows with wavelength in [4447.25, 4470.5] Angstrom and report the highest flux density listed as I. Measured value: 2.1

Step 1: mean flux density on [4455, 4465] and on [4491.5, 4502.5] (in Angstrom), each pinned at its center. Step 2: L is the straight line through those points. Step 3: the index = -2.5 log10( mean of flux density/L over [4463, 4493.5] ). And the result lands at -0.053 mag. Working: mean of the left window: 1.61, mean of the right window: 1.77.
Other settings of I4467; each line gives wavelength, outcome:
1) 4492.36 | 1.55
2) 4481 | 1.61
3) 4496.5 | 1.88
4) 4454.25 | 1.95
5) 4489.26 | 1.77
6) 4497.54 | 1.81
